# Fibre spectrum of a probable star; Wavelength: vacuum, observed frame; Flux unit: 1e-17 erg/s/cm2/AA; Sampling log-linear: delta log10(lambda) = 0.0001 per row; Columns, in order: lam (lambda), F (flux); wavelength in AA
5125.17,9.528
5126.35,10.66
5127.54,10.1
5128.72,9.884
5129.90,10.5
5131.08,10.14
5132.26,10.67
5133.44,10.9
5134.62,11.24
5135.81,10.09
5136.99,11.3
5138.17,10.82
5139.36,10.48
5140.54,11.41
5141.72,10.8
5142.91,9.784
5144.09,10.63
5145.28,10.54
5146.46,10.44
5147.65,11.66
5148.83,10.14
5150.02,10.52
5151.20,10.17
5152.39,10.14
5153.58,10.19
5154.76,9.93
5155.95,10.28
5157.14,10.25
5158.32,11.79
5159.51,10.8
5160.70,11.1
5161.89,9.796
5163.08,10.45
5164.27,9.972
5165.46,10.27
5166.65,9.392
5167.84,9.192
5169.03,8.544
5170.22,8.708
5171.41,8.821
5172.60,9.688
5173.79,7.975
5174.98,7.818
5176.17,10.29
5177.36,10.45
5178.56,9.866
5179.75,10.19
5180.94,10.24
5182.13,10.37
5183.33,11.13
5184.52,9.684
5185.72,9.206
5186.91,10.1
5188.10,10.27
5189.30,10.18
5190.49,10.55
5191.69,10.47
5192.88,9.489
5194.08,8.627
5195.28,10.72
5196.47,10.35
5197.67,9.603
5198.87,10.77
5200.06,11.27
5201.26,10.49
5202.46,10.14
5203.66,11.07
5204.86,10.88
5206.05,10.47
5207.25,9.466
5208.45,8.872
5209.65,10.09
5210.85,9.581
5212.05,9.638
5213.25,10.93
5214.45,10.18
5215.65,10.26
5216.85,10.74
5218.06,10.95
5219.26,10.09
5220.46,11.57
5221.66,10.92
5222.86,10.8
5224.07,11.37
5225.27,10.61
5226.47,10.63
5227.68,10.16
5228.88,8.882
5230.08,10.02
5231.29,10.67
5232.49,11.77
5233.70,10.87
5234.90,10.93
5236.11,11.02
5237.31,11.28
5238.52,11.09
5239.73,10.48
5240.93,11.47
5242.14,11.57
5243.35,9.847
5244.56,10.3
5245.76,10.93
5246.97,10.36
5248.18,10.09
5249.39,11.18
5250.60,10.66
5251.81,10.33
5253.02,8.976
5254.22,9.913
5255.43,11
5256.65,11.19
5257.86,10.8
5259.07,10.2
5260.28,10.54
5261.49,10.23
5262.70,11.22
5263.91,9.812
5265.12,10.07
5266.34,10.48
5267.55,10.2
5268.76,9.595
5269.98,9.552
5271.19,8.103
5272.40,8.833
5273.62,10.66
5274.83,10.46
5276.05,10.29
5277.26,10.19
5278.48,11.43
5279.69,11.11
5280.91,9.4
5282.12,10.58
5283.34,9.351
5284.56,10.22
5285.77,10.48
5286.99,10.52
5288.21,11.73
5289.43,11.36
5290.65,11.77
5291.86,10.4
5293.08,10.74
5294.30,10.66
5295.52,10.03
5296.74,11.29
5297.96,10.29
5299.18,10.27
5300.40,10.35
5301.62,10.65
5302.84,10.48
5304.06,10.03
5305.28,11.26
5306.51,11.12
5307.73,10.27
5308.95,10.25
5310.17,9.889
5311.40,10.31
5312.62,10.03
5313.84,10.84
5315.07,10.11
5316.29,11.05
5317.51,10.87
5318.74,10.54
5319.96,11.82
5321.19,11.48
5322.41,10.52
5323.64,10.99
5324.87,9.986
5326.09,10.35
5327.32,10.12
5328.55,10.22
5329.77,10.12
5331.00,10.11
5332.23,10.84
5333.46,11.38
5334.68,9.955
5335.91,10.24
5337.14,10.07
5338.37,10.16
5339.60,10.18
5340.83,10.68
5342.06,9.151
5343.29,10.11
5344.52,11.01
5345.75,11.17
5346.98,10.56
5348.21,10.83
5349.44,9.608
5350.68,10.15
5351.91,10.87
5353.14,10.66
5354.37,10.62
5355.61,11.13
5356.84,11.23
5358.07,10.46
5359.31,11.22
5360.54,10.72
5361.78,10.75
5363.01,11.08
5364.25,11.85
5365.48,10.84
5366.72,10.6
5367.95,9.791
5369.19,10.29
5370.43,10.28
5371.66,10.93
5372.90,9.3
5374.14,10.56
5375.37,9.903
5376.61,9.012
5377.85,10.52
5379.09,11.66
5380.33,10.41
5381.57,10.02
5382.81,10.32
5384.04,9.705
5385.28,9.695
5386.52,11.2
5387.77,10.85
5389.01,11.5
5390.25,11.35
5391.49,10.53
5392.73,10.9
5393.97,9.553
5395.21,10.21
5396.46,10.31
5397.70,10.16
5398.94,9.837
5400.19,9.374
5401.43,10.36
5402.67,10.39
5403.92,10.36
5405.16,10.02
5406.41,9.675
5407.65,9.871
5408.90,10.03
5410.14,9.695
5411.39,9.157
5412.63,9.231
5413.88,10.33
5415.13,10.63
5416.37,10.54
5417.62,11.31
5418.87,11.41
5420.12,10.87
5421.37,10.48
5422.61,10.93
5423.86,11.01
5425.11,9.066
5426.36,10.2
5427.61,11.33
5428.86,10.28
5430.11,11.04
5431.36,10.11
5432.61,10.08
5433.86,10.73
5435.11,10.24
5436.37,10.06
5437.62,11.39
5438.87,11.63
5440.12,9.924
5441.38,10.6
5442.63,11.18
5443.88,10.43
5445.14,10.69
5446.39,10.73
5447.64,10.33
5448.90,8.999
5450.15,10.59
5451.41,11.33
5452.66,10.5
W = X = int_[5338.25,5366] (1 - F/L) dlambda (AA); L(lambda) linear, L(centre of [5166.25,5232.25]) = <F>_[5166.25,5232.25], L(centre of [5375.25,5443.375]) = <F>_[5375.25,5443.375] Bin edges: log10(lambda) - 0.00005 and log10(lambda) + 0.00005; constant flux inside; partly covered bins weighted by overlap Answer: -1.0 AA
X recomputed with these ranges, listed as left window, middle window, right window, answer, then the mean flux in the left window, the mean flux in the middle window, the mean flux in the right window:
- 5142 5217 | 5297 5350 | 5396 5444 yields -1.1 AA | 10.1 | 10.5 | 10.4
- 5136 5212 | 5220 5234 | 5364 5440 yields -0.7 AA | 10.1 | 10.7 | 10.4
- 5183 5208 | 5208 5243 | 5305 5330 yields -1.0 AA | 10.2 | 10.6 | 10.6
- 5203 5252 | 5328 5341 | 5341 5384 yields 0.2 AA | 10.6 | 10.4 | 10.5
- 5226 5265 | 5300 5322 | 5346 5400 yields -0.2 AA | 10.6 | 10.6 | 10.5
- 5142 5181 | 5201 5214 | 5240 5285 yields 0.0 AA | 10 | 10.1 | 10.3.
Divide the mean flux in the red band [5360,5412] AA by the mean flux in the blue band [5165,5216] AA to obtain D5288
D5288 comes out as 1.0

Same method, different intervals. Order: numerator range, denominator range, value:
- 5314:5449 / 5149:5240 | 1.02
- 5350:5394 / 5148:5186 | 1.07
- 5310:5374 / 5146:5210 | 1.05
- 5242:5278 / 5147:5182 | 1.03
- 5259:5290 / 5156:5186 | 1.04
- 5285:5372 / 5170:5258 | 1.03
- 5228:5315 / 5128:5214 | 1.03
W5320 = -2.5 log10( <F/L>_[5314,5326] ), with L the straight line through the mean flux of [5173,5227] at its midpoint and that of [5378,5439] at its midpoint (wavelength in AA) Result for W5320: -0.05 mag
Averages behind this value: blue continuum 10.2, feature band 10.8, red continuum 10.4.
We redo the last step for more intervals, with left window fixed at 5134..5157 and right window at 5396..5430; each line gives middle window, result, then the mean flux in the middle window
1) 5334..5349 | 0.00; 10.3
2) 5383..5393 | -0.04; 10.7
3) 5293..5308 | -0.02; 10.6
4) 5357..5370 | -0.05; 10.8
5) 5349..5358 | -0.03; 10.6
